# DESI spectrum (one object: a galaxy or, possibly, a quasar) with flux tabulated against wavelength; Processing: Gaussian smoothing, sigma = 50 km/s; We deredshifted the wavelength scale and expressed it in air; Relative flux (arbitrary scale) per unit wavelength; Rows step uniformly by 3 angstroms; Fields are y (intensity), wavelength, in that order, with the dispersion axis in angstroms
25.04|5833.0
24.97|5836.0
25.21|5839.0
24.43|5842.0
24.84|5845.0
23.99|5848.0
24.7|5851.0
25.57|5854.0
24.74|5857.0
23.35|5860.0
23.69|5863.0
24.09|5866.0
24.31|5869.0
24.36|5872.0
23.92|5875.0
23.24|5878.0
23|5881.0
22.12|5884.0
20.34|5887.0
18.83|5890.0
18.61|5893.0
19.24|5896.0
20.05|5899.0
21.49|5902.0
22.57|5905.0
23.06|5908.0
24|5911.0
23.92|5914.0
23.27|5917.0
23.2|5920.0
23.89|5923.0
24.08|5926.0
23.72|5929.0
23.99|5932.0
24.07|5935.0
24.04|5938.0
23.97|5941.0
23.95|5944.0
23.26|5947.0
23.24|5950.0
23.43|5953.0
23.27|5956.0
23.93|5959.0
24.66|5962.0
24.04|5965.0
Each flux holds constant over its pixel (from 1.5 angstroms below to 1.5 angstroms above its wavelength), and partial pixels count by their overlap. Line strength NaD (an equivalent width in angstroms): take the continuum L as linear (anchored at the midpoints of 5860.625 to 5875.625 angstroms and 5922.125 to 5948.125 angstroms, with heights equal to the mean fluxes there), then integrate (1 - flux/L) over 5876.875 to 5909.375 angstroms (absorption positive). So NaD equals 3.9 angstroms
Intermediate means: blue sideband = 24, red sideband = 23.9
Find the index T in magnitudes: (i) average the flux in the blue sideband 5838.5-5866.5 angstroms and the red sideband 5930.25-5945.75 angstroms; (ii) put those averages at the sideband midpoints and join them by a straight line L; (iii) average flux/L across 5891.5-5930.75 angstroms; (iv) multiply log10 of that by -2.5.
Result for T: 0.08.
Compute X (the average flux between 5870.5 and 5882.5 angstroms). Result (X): 23.6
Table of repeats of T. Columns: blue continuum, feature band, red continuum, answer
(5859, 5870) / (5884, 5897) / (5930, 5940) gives 0.22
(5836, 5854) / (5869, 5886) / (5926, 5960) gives 0.05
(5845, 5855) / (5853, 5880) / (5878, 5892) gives -0.05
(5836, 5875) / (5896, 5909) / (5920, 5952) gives 0.12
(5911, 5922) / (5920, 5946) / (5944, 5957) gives -0.02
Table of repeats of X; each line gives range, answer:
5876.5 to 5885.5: 22.8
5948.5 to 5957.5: 23.3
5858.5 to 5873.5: 24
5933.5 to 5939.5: 24.1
